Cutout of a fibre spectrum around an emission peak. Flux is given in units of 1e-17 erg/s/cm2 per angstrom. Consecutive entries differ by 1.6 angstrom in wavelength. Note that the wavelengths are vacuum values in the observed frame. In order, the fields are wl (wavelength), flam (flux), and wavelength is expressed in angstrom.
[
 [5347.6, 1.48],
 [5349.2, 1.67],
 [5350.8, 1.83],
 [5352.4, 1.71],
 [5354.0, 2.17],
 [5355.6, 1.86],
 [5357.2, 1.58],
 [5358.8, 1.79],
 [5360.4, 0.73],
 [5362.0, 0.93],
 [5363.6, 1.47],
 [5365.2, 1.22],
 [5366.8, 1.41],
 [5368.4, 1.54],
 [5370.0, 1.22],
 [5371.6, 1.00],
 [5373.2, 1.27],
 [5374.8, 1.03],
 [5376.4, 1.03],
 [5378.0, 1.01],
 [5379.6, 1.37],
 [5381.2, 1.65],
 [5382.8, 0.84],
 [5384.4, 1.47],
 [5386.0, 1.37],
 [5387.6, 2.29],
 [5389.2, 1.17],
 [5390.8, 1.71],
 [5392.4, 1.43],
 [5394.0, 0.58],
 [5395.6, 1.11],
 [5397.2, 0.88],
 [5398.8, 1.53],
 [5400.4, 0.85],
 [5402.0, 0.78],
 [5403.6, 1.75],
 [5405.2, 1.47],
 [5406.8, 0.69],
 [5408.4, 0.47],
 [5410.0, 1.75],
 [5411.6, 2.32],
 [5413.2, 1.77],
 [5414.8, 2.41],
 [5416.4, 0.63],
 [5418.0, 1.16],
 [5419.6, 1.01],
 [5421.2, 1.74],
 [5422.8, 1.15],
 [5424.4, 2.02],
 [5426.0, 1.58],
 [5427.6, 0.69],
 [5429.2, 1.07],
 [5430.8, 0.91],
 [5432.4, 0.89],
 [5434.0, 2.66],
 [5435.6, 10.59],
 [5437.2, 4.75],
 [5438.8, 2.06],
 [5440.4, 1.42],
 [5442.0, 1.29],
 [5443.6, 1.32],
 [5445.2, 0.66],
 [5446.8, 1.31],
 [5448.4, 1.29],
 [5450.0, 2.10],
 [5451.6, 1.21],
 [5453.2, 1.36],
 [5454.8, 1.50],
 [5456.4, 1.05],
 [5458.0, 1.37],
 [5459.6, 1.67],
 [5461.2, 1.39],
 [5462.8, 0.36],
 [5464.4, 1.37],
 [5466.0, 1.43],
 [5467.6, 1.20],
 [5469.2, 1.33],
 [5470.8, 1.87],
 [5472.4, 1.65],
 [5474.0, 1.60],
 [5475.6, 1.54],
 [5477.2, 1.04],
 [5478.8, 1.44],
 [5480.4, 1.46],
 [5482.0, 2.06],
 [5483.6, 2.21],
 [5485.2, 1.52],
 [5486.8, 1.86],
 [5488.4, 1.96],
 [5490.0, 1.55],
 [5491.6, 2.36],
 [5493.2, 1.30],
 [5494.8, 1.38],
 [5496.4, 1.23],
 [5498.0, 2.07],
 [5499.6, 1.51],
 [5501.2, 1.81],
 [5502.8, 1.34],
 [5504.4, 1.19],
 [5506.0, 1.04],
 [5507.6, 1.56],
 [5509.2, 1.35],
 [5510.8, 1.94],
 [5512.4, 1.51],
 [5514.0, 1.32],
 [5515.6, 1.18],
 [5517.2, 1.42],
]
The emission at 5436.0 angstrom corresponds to H-beta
